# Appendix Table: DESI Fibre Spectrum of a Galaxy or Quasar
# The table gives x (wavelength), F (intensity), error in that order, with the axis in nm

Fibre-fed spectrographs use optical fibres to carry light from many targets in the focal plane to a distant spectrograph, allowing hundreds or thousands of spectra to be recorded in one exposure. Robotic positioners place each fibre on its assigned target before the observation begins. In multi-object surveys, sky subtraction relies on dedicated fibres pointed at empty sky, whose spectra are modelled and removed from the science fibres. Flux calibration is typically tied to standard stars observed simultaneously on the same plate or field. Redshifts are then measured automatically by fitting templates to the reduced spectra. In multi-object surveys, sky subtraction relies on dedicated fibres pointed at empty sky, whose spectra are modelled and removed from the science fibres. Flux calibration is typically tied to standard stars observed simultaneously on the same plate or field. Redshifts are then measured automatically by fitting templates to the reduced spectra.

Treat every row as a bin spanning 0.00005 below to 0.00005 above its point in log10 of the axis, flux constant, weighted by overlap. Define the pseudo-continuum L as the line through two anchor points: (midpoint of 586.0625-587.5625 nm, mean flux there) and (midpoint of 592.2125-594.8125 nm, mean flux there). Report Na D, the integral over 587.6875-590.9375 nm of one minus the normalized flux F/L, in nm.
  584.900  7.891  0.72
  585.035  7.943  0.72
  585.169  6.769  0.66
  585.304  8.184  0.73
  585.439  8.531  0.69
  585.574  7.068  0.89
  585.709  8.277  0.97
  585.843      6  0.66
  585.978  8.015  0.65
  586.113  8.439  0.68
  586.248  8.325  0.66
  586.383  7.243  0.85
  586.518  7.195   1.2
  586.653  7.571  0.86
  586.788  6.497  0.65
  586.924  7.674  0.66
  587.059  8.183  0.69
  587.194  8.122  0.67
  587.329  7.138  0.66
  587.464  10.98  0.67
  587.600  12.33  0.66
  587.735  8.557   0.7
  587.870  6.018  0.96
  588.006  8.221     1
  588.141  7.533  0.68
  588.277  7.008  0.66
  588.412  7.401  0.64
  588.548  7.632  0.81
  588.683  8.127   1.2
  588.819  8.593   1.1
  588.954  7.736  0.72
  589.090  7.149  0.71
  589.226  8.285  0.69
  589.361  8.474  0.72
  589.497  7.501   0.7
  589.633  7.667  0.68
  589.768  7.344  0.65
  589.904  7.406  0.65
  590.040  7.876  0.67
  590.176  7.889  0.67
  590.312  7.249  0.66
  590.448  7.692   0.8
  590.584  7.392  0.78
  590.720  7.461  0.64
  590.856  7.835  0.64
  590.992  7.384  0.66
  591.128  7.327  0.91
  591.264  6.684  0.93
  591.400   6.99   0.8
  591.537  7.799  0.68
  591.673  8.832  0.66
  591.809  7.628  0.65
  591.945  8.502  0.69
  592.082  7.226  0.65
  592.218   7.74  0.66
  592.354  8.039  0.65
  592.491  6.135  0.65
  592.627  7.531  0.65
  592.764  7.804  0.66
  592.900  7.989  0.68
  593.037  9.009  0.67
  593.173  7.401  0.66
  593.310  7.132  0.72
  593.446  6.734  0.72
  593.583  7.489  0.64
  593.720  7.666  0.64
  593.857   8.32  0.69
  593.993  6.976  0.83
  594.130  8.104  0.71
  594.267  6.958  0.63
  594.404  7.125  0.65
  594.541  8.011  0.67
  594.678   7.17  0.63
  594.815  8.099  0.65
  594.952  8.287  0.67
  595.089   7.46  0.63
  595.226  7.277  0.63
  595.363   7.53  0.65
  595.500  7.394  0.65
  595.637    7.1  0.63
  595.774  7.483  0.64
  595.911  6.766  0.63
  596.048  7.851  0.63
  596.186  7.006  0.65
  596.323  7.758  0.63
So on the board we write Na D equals 0.08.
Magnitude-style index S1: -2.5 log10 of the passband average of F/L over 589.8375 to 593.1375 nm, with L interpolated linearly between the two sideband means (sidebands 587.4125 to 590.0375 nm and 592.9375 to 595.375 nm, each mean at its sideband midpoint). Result 0.03 mag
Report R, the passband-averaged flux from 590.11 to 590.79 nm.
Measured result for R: 7.53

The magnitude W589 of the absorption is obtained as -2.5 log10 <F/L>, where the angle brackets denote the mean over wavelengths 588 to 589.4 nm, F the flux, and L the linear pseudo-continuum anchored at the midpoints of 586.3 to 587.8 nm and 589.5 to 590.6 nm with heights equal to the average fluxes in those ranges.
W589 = 0.01 mag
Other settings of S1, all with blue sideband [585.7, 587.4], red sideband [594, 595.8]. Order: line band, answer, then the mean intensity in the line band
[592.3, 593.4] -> -0.01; 7.61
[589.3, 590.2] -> -0.02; 7.72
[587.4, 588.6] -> -0.11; 8.4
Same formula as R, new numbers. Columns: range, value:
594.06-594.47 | 7.39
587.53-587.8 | 10.4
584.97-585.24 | 7.37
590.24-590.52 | 7.47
